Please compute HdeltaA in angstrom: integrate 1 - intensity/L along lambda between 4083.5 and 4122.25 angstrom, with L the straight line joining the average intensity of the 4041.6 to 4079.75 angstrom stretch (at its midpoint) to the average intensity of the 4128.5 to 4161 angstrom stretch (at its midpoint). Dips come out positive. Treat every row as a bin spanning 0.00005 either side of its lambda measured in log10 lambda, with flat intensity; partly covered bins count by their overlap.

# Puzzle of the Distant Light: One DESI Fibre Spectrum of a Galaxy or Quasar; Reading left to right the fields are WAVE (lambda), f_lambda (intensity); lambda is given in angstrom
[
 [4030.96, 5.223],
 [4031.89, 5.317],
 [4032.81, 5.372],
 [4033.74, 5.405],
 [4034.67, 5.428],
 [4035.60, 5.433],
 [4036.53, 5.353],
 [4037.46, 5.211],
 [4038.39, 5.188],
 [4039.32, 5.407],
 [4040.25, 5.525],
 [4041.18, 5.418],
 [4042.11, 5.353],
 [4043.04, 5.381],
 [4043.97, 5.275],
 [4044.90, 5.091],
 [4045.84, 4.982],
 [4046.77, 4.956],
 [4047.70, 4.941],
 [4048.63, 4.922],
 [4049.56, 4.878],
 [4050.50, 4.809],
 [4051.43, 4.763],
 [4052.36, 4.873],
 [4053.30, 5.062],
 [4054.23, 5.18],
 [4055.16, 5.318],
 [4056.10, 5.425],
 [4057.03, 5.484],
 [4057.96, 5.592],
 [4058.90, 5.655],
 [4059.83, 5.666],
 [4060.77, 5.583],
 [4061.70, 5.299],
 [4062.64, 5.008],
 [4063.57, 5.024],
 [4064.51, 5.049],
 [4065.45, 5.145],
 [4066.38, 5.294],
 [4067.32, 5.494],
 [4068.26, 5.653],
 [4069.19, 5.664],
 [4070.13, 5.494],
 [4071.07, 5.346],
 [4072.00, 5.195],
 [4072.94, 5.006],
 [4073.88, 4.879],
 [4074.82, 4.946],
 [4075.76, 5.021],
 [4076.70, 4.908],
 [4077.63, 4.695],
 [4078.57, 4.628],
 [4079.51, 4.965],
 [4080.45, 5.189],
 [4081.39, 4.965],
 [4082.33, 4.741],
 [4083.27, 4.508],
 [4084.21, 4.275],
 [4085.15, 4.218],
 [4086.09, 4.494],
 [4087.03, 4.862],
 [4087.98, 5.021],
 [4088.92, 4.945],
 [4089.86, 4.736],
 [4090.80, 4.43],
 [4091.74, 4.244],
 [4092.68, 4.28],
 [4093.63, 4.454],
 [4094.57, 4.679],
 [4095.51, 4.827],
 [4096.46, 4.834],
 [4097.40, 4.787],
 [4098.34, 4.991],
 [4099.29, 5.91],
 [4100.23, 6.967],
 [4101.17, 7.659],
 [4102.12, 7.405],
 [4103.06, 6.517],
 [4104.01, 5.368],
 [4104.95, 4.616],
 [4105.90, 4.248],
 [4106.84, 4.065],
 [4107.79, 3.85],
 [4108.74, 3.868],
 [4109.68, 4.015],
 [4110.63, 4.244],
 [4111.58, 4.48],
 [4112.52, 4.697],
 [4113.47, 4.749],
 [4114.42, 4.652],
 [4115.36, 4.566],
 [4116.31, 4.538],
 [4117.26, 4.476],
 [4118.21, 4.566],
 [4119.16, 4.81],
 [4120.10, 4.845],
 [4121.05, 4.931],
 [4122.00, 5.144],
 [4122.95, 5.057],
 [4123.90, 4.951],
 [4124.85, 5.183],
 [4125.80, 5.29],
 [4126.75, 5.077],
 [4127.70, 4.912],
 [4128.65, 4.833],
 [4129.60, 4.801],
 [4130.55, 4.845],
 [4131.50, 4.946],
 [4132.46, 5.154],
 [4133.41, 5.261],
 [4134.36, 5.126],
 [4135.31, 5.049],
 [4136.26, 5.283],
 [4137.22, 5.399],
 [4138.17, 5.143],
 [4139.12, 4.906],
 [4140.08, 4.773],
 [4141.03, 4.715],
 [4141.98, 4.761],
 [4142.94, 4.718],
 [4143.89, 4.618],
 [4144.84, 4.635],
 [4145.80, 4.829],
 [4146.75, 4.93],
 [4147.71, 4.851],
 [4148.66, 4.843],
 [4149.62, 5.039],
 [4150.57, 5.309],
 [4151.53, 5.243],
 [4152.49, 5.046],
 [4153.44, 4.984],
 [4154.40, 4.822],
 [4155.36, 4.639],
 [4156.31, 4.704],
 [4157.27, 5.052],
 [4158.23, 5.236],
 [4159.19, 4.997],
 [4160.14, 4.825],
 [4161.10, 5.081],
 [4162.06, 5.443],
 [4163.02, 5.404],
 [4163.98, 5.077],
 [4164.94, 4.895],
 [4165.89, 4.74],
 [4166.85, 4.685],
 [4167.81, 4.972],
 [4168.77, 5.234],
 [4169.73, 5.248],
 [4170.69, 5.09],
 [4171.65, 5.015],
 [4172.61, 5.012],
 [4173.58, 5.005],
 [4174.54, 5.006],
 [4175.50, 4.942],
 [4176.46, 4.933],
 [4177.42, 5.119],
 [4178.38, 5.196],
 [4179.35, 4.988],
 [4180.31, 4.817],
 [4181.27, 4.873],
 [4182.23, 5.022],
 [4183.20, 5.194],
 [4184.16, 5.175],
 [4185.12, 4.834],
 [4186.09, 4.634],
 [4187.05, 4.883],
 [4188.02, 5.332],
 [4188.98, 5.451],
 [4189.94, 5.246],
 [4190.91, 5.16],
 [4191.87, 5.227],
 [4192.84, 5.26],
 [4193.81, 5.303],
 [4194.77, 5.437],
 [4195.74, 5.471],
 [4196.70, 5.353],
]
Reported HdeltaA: 1.57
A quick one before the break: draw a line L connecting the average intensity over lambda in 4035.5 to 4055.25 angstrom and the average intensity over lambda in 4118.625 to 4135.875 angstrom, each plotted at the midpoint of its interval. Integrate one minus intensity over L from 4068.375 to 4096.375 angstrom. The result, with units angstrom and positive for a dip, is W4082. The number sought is 1.43 angstrom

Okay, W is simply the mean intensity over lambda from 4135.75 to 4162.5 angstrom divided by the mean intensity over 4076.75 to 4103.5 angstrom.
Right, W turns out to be 1.0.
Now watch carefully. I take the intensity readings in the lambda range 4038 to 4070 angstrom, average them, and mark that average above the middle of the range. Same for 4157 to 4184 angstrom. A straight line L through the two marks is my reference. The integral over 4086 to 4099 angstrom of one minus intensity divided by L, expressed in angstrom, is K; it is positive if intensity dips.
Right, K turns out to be 1.2 angstrom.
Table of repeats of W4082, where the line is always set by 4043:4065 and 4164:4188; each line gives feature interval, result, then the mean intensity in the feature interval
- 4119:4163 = 0.5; 4.98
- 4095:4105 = -1.5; 5.86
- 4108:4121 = 1.5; 4.5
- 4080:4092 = 1.1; 4.67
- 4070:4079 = 0.3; 5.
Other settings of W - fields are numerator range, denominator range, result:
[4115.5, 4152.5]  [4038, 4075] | 0.94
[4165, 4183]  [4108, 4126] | 1.07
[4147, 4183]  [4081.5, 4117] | 1.03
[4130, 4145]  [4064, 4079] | 0.96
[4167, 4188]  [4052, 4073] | 0.94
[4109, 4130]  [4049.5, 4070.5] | 0.90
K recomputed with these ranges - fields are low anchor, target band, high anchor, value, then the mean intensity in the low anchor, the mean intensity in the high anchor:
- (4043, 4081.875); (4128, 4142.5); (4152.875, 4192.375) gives 0.2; 5.16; 5.03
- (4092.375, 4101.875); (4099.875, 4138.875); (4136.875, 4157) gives 1.3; 5.4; 4.9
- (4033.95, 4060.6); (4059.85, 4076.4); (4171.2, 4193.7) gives -0.1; 5.24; 5.06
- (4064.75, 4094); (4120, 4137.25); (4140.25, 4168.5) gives -0.5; 4.89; 4.94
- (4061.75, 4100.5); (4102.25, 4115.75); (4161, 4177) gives 0.9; 4.96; 5.05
